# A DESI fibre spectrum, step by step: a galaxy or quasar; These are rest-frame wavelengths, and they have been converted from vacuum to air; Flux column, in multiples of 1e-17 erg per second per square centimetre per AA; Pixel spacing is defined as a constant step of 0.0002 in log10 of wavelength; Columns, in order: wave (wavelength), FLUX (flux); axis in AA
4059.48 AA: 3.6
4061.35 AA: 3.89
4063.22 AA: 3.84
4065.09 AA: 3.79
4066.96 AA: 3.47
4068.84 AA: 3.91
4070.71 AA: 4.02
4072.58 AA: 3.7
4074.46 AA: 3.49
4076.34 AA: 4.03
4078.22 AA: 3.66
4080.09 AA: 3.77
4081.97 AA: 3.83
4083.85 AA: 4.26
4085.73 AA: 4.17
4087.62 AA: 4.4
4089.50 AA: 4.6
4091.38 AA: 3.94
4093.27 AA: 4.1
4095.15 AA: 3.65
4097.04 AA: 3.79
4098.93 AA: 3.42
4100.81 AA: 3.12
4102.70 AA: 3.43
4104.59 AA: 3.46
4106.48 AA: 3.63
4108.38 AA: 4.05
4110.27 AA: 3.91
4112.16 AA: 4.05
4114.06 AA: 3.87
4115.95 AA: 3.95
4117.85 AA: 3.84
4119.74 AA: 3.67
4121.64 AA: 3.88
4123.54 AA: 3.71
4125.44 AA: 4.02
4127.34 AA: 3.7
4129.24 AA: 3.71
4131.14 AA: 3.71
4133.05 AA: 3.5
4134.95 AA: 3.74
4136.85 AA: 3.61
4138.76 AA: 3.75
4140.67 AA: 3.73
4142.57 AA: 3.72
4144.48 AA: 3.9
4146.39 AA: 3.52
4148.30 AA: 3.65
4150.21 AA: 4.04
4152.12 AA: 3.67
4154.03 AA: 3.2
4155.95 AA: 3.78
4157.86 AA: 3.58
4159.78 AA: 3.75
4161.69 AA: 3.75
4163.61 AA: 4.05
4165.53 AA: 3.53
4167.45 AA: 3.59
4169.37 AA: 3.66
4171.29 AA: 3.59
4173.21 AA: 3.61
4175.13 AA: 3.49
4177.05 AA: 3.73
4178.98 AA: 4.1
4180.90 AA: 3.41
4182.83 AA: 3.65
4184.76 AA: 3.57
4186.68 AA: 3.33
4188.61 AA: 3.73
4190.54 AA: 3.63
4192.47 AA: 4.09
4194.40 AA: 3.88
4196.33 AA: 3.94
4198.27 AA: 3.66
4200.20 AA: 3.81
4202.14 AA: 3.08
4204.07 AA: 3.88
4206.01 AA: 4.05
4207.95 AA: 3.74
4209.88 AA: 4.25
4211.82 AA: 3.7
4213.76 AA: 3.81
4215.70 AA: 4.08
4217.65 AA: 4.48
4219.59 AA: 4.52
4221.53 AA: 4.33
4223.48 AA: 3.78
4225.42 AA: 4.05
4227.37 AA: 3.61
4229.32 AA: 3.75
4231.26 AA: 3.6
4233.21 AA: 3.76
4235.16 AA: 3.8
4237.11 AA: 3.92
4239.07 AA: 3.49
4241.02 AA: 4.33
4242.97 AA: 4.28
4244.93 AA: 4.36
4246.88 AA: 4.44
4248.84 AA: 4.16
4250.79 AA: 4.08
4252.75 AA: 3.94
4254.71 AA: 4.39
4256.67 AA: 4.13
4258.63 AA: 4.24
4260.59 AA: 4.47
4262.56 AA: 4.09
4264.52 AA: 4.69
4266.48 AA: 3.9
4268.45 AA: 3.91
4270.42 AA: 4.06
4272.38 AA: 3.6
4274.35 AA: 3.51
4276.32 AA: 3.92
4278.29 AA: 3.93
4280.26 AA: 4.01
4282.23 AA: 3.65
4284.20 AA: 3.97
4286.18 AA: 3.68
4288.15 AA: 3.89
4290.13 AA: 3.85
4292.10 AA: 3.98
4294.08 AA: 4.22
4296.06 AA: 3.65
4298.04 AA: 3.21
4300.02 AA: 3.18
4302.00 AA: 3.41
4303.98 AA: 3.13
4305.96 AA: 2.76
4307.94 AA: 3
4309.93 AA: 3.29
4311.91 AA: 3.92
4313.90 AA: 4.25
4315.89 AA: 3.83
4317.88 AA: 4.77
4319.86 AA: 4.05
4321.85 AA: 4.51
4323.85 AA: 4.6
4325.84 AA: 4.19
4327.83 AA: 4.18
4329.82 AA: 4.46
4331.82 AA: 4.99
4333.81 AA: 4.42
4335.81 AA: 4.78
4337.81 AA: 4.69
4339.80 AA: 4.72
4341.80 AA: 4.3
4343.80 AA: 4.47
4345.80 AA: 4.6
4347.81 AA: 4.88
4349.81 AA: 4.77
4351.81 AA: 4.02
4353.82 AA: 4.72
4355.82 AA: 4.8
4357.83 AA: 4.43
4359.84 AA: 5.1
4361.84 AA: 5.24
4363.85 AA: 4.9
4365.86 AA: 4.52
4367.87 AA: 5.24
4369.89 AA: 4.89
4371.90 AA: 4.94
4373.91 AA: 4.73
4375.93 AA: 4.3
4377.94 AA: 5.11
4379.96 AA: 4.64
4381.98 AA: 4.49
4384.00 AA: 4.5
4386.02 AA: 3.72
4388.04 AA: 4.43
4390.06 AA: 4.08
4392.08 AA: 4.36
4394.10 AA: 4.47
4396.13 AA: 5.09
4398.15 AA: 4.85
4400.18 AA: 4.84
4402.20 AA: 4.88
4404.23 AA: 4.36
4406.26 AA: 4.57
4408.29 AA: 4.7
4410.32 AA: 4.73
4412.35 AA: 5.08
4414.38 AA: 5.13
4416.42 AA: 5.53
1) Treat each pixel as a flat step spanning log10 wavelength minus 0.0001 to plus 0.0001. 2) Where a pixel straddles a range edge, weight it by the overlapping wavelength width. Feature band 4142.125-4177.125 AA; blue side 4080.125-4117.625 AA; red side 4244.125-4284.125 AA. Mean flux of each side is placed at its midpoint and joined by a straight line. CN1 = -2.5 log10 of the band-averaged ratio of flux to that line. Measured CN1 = 0.08 mag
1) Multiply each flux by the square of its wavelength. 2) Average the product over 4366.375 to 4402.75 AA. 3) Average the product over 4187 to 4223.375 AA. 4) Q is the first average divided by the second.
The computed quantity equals 1.29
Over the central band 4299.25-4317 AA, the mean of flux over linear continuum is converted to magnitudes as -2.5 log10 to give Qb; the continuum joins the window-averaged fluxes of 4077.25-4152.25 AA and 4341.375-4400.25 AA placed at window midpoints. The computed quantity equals 0.28 mag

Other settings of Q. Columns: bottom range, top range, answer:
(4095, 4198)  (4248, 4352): 1.18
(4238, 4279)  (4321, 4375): 1.19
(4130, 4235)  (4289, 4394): 1.24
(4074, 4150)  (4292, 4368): 1.24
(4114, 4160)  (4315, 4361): 1.34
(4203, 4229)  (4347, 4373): 1.28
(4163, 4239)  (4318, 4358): 1.27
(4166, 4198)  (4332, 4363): 1.37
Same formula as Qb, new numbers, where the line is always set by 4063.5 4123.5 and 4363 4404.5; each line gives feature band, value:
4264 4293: 0.120 mag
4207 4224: 0.023 mag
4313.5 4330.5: 0.037 mag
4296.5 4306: 0.346 mag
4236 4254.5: 0.035 mag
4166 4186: 0.121 mag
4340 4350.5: -0.017 mag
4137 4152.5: 0.065 mag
